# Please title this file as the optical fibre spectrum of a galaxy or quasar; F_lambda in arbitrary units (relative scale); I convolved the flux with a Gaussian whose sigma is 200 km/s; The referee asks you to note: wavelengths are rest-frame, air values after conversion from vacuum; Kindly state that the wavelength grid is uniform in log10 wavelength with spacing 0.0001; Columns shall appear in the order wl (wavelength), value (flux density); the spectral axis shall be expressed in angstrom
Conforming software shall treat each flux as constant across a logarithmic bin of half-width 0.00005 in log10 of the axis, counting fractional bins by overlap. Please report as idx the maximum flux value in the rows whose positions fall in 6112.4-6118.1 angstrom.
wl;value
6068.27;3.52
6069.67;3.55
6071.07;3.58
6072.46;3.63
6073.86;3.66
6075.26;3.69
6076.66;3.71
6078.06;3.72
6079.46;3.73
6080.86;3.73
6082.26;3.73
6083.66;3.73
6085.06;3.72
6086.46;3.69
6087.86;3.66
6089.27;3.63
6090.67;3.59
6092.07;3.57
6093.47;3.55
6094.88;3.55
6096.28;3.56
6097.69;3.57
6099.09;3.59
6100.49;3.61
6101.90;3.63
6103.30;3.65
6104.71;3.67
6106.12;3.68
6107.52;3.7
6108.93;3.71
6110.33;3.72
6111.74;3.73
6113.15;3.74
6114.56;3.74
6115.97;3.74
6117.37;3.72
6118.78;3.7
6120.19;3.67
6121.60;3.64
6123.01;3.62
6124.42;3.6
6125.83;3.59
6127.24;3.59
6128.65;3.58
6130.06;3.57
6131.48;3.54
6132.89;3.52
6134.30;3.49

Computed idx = 3.74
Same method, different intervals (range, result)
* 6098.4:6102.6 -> 3.63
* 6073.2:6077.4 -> 3.71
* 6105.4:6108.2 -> 3.7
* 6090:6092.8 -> 3.59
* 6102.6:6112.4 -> 3.73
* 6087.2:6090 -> 3.66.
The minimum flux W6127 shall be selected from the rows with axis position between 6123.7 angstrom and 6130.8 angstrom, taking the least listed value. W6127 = 3.57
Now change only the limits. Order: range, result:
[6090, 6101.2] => 3.55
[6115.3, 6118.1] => 3.72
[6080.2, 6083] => 3.73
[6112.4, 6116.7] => 3.74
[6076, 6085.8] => 3.71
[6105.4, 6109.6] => 3.68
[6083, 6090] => 3.63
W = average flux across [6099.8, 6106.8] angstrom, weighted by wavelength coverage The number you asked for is 3.64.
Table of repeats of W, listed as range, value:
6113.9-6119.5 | 3.73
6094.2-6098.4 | 3.56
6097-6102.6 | 3.6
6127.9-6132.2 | 3.56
